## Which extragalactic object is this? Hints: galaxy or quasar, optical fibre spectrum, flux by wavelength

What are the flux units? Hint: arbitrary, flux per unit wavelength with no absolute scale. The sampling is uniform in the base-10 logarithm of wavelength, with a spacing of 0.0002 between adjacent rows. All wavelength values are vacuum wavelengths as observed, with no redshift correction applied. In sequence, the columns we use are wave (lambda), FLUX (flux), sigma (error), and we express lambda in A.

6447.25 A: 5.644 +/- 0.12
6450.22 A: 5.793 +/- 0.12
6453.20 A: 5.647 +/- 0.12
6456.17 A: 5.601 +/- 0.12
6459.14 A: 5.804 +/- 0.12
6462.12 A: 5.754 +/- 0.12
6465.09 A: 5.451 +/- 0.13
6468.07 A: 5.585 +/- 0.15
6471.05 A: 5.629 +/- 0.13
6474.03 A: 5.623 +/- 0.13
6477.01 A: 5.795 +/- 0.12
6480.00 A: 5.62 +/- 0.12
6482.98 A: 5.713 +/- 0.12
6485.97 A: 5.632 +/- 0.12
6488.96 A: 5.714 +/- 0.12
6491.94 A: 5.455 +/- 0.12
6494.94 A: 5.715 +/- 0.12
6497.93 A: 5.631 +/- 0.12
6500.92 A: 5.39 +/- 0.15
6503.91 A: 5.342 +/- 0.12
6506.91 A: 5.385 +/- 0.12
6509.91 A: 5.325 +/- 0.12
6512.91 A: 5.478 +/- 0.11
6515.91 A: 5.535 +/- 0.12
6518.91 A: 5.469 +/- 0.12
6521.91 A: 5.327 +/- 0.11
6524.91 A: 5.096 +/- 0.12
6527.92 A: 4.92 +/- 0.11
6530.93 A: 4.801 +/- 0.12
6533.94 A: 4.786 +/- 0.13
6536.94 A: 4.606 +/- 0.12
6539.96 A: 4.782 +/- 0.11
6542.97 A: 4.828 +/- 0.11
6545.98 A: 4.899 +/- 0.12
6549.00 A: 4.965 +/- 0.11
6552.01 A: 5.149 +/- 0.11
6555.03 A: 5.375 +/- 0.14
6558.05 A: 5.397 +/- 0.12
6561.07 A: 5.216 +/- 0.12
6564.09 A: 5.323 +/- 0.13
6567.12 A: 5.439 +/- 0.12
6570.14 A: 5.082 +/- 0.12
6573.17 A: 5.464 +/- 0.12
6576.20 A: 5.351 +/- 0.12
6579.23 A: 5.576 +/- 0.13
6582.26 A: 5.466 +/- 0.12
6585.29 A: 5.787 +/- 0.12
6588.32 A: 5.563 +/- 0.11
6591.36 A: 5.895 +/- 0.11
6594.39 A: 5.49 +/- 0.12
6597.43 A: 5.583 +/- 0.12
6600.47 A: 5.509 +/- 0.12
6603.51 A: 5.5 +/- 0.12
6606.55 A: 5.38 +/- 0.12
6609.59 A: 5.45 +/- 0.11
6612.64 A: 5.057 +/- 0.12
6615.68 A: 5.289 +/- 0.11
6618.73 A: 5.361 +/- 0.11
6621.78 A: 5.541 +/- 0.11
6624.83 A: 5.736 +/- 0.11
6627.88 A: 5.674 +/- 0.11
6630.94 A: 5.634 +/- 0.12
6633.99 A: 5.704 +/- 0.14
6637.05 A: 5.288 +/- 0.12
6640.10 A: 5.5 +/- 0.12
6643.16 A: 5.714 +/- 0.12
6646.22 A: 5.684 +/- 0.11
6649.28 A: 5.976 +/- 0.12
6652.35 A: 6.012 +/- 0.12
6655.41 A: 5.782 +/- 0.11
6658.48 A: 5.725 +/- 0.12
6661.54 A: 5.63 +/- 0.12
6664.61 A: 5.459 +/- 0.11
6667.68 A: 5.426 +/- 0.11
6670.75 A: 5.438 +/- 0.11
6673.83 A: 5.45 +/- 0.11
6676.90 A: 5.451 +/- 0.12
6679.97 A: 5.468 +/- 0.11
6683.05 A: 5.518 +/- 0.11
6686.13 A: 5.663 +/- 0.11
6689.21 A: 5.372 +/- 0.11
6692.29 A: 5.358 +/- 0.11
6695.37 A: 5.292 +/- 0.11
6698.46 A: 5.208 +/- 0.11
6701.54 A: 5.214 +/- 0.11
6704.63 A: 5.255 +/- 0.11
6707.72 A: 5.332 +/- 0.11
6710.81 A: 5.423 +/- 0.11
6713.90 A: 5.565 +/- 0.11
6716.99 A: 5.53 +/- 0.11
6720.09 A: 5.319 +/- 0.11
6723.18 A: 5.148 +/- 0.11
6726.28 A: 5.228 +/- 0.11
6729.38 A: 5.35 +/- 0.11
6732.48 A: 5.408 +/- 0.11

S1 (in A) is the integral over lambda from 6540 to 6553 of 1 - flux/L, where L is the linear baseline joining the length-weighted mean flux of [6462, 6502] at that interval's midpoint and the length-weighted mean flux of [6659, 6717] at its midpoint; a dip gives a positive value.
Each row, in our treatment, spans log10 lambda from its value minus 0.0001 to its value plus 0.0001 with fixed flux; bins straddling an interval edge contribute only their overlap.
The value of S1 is 1.5 A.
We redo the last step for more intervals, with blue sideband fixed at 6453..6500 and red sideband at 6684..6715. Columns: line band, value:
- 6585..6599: -0.4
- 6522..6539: 2.1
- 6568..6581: 0.4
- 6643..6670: -1.4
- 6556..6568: 0.4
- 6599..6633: 0.0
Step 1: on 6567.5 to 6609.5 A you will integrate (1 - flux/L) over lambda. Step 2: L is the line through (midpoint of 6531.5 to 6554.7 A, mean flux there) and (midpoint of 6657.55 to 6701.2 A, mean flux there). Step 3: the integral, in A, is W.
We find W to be -3.6 A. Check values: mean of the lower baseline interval 4.88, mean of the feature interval 5.51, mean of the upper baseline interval 5.45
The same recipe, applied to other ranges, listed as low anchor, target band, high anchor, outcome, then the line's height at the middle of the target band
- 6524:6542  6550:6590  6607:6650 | -2.3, 5.1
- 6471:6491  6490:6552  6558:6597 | 4.5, 5.59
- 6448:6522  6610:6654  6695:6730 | -1.4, 5.41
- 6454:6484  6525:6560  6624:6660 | 4.4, 5.68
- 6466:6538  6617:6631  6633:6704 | -0.2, 5.5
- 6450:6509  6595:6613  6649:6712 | 0.3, 5.53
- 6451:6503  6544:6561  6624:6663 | 1.5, 5.66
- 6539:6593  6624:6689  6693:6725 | -3.5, 5.32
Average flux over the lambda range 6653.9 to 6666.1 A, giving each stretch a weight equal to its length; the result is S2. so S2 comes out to 5.65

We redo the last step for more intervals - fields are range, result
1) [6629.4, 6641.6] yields 5.53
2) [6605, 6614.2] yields 5.3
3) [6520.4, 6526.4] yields 5.22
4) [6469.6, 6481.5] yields 5.67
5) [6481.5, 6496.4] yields 5.64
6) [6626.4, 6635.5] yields 5.67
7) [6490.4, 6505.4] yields 5.51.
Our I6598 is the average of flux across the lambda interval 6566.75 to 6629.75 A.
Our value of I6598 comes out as 5.49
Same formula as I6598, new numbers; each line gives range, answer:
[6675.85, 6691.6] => 5.49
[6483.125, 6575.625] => 5.26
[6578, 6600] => 5.62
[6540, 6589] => 5.29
